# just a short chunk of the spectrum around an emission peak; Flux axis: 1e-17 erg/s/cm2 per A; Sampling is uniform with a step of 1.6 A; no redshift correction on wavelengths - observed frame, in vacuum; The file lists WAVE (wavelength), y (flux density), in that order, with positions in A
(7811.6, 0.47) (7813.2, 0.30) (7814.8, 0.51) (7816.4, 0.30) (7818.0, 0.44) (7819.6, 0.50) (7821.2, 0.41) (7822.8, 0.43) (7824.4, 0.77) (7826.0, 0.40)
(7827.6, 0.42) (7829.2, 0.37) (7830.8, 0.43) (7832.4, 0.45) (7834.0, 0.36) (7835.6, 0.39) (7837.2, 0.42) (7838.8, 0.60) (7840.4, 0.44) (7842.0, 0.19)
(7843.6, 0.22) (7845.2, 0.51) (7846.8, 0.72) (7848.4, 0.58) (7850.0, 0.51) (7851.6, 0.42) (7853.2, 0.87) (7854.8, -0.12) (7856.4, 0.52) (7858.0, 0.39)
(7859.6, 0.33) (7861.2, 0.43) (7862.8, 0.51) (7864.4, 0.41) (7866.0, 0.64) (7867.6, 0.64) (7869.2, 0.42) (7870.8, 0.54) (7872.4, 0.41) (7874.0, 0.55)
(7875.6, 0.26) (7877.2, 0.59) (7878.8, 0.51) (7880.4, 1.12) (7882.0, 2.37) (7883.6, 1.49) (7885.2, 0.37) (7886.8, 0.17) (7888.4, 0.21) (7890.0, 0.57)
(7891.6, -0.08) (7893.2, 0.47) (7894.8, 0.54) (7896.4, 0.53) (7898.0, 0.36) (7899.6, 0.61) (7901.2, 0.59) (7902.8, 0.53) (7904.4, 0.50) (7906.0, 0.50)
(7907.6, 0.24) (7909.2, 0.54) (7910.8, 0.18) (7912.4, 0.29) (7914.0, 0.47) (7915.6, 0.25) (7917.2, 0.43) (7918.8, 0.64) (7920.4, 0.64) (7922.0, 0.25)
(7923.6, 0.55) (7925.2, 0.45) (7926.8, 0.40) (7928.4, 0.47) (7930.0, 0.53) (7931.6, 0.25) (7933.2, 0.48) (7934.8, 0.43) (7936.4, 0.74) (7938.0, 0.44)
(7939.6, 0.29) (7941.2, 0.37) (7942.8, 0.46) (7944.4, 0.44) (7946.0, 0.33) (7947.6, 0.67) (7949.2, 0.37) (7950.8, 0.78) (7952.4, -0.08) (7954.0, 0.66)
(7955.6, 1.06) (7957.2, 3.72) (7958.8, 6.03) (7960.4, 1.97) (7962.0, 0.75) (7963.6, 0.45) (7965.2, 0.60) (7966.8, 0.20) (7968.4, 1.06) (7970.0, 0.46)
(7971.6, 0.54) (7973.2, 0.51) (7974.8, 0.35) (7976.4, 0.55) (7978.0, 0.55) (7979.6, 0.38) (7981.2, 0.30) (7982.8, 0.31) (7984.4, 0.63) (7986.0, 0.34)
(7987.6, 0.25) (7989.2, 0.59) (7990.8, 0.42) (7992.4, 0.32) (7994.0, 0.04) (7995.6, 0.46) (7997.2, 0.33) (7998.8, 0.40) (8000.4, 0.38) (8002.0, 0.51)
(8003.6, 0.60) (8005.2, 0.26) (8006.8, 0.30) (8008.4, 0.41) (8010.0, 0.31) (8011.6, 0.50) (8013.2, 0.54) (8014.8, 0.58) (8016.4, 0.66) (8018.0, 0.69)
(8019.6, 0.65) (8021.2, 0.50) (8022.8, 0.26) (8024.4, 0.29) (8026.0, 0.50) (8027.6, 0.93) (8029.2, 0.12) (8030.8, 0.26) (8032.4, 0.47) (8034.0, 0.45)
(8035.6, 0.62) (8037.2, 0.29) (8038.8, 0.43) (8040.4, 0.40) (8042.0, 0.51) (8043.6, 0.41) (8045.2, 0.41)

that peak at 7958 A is [O III]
